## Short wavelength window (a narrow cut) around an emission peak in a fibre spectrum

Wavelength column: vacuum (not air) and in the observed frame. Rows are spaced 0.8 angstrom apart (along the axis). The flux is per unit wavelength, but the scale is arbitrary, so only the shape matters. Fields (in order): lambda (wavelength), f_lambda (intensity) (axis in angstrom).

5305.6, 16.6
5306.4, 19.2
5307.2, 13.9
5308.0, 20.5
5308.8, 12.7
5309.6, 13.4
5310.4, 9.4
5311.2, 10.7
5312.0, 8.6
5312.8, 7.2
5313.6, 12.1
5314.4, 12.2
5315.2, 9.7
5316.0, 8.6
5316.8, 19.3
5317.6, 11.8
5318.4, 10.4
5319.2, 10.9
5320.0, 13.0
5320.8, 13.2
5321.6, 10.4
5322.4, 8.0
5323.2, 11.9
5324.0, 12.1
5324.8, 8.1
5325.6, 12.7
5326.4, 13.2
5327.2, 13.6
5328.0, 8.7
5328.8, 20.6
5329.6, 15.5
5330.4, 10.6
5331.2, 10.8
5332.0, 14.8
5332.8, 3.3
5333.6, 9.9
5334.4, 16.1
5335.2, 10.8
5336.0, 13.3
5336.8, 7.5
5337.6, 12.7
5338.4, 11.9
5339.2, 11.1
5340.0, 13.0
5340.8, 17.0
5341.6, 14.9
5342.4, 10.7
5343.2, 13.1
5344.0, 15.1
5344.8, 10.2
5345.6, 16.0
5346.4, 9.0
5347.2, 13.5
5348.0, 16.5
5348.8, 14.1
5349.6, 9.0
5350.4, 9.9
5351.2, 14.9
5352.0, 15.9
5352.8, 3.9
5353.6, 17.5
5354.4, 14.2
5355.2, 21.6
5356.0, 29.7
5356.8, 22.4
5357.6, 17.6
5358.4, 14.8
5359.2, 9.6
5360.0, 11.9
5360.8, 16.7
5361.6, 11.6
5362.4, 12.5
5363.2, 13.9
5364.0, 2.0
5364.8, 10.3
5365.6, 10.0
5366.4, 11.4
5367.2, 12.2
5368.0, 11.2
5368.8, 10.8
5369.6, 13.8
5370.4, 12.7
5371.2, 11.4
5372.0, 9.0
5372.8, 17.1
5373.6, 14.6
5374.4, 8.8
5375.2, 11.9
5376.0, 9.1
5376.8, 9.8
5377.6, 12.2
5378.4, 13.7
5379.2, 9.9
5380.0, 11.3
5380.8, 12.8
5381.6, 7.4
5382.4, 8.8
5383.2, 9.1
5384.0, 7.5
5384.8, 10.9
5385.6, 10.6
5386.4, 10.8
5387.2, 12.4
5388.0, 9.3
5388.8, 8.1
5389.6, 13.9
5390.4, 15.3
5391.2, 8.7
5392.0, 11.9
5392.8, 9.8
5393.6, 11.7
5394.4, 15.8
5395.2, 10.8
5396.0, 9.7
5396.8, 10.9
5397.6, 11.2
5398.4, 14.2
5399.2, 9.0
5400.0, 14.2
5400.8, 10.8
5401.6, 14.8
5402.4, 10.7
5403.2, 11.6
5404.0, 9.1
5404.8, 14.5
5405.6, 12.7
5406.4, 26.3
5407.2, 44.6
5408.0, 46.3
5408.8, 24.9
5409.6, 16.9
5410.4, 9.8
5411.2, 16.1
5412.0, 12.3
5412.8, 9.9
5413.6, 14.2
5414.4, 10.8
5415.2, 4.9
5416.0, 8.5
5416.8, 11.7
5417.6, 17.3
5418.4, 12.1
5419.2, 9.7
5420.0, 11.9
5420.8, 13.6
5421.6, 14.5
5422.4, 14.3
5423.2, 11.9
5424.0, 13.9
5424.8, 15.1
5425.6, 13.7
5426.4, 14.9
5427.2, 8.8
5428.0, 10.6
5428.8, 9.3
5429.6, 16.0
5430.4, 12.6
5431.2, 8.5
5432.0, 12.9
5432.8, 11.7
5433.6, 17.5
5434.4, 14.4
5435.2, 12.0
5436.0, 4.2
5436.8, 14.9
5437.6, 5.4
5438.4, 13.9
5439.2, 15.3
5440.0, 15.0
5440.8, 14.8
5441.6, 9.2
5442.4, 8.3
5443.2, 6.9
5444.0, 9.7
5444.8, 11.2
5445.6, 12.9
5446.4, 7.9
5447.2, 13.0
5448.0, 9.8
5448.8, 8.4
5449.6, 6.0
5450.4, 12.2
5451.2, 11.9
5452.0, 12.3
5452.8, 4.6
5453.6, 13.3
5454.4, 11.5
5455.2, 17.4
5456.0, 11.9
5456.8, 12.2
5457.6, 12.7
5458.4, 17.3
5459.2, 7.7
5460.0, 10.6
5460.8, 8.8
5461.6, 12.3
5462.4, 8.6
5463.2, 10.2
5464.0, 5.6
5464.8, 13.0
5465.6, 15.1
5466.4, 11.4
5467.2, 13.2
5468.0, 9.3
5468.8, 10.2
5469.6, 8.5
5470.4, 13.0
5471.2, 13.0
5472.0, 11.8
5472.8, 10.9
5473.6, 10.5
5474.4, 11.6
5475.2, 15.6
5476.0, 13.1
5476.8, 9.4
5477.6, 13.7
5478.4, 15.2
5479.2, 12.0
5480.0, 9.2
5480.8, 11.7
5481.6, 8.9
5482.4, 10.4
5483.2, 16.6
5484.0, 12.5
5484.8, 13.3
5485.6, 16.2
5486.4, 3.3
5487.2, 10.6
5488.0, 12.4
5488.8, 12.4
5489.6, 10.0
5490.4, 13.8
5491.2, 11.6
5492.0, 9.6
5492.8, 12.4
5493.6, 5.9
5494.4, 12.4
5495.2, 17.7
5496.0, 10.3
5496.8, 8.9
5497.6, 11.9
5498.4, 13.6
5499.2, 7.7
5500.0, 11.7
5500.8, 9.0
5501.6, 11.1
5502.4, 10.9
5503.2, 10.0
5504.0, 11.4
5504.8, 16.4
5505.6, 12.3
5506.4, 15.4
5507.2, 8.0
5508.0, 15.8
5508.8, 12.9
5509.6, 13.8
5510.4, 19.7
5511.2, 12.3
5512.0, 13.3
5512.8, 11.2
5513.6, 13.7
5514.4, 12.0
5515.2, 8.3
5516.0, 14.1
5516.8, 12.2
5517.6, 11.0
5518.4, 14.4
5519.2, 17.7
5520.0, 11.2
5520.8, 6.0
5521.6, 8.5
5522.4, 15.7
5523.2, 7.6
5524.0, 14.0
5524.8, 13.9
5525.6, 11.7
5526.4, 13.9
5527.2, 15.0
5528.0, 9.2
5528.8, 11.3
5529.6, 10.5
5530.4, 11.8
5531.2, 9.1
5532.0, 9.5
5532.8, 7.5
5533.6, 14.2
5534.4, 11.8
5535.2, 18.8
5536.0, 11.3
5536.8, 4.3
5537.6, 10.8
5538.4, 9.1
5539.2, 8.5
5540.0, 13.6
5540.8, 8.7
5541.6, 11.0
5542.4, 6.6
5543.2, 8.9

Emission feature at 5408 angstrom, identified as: [O III]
